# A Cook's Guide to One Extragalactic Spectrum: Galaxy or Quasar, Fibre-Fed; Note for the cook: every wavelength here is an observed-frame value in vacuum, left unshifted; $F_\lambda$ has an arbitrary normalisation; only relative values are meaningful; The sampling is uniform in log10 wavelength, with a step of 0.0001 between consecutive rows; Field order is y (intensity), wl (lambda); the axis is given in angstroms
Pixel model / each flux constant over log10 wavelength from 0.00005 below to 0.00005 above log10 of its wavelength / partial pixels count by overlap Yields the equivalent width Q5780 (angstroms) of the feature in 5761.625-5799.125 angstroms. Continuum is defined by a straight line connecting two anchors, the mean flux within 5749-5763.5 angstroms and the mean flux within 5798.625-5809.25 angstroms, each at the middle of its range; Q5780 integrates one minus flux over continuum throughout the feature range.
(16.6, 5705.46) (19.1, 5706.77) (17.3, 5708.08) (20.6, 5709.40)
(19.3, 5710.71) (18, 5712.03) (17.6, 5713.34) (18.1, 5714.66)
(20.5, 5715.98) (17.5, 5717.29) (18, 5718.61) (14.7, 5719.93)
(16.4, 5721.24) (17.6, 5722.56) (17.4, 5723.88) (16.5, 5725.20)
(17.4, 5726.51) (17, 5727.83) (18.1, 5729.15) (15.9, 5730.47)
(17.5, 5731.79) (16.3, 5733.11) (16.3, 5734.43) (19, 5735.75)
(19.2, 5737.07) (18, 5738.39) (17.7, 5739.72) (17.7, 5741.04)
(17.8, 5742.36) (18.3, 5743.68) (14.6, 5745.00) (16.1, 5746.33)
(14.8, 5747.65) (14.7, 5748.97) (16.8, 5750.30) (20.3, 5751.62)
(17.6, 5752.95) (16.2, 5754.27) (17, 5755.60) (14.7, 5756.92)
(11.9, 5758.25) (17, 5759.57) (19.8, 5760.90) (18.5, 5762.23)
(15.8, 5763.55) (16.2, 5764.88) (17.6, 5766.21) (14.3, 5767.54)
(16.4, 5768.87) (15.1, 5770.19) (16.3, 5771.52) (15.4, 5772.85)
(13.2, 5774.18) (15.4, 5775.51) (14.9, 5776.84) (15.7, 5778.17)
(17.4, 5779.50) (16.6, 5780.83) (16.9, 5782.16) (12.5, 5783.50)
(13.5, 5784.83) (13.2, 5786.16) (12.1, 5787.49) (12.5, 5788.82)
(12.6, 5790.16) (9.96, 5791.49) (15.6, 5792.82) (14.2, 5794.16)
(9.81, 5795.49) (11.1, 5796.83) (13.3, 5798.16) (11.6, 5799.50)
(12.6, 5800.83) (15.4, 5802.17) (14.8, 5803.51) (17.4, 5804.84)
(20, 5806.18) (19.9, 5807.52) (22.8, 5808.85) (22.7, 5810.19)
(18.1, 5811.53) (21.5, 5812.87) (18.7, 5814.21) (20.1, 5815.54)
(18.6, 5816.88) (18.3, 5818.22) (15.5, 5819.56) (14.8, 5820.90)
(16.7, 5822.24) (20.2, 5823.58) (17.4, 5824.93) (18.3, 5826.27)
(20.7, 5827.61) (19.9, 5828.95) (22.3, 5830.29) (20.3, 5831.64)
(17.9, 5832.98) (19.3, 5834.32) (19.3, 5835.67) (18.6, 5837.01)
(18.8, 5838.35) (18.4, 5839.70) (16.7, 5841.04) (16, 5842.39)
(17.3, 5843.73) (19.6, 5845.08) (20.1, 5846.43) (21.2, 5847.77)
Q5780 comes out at 5.0 angstroms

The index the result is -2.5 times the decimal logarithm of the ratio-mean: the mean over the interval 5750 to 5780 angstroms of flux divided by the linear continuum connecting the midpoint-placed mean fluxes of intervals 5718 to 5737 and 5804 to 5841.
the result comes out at 0.104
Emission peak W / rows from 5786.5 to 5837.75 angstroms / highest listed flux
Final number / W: 22.8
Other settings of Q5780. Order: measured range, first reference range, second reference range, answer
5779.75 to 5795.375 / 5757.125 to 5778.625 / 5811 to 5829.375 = 3.00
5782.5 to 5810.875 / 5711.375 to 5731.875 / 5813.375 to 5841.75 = 5.59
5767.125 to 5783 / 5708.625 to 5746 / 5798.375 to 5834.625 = 2.07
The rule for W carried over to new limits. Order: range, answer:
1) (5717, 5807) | 20.3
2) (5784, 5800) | 15.6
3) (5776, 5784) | 17.4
